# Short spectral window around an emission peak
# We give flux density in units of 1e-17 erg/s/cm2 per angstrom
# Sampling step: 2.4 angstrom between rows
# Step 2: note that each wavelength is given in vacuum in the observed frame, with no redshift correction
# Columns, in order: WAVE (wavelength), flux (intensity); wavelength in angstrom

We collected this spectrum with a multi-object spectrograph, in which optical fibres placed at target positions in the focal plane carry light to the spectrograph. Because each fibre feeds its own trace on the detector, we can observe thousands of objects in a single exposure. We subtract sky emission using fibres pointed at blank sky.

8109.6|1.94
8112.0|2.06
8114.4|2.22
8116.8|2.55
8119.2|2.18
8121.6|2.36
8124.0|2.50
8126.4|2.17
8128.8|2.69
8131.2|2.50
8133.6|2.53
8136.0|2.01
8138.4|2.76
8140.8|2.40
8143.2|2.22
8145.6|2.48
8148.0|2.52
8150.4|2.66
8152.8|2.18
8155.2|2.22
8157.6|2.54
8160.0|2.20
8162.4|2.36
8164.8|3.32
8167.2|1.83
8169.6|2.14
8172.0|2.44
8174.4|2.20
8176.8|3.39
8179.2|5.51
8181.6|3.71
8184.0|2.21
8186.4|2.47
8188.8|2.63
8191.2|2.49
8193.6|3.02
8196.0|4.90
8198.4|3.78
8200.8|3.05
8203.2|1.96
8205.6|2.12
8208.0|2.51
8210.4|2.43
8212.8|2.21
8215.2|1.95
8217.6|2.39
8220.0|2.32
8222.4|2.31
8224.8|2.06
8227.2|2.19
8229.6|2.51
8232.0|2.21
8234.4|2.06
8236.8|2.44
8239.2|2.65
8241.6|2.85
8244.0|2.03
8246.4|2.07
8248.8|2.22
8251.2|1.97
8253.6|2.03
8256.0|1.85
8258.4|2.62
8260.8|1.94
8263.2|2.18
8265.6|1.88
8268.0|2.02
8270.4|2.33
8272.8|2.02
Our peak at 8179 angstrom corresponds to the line [S II]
